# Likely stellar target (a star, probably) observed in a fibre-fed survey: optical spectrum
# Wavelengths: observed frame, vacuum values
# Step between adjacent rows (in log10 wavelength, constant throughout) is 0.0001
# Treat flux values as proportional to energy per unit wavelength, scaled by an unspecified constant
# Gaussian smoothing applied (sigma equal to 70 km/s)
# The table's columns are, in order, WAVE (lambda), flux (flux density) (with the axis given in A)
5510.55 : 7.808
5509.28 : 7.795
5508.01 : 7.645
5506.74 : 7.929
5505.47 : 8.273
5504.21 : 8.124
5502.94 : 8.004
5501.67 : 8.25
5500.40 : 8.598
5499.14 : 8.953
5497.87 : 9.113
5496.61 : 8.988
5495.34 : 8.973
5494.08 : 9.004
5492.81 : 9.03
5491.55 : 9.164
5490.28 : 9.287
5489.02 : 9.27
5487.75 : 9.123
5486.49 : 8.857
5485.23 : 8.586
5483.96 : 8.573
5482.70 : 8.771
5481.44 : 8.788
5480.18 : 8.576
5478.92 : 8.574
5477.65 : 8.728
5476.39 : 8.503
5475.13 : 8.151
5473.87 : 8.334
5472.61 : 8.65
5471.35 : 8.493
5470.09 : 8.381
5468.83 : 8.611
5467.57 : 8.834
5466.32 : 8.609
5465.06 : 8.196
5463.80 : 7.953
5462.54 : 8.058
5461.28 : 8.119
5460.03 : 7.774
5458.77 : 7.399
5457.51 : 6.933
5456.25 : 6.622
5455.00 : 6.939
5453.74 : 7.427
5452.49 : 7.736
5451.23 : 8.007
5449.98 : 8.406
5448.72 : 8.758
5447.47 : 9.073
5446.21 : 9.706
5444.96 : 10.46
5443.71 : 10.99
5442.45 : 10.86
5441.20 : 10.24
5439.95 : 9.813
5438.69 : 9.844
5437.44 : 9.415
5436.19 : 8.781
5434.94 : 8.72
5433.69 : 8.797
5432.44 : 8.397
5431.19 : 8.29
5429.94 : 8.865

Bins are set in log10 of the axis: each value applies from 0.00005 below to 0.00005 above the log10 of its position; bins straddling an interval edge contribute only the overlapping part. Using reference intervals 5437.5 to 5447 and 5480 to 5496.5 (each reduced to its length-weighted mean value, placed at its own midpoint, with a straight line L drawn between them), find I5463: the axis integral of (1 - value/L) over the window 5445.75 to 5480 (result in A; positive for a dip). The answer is 5.1 A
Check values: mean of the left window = 10.2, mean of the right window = 8.93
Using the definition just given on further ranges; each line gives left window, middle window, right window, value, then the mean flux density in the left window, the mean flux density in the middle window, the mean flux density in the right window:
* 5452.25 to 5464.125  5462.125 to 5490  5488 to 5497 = -0.91 A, 7.48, 8.59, 9.1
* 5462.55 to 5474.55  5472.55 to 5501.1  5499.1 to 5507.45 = -1.62 A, 8.43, 8.81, 8.25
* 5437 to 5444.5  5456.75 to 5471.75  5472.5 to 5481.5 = 1.65 A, 10.2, 8.09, 8.51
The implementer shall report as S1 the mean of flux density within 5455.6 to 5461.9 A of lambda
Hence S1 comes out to 7.37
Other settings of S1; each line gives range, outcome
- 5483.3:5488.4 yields 8.78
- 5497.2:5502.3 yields 8.74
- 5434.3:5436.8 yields 8.76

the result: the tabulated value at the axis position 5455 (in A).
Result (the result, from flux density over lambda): 6.939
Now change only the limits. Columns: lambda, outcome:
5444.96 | 10.46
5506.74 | 7.929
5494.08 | 9.004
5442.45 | 10.86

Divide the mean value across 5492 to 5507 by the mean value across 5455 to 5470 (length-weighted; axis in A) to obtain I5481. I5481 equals 1.09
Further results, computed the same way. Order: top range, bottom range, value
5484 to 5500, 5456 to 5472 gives 1.12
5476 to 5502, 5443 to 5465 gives 1.07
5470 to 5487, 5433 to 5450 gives 0.89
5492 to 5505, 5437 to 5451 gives 0.89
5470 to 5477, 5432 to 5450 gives 0.88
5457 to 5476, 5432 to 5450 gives 0.86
